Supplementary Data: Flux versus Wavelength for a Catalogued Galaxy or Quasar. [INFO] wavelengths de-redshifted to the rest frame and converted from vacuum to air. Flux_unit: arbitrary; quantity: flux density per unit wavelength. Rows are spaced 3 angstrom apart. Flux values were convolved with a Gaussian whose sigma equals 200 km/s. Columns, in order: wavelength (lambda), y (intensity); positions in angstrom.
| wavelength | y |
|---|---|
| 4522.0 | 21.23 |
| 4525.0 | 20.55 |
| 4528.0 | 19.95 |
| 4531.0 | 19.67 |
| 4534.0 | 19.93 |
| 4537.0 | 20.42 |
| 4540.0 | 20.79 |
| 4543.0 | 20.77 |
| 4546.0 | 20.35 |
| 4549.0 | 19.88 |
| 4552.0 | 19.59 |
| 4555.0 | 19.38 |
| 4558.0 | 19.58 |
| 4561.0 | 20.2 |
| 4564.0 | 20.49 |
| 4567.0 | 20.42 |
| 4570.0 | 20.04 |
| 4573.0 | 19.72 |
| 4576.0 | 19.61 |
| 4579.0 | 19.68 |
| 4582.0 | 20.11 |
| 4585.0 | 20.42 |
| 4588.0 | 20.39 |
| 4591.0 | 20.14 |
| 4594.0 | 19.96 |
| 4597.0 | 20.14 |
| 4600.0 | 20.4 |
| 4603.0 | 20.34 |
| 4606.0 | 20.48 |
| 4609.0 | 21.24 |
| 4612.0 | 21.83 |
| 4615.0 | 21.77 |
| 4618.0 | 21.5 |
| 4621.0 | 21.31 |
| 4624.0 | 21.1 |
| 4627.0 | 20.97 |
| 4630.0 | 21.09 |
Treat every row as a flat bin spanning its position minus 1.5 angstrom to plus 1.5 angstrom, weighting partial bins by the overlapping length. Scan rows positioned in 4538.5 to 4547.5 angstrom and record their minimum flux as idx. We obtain 20.35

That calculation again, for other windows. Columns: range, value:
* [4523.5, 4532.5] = 19.67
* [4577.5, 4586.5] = 19.68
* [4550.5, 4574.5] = 19.38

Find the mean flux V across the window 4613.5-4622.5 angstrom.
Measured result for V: 21.5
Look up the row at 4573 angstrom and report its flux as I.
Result 19.72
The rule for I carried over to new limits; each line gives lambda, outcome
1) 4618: 21.5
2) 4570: 20.04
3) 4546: 20.35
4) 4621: 21.31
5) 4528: 19.95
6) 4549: 19.88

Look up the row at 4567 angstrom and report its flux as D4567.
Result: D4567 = 20.42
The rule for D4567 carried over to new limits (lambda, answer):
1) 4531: 19.67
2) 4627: 20.97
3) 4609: 21.24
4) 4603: 20.34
